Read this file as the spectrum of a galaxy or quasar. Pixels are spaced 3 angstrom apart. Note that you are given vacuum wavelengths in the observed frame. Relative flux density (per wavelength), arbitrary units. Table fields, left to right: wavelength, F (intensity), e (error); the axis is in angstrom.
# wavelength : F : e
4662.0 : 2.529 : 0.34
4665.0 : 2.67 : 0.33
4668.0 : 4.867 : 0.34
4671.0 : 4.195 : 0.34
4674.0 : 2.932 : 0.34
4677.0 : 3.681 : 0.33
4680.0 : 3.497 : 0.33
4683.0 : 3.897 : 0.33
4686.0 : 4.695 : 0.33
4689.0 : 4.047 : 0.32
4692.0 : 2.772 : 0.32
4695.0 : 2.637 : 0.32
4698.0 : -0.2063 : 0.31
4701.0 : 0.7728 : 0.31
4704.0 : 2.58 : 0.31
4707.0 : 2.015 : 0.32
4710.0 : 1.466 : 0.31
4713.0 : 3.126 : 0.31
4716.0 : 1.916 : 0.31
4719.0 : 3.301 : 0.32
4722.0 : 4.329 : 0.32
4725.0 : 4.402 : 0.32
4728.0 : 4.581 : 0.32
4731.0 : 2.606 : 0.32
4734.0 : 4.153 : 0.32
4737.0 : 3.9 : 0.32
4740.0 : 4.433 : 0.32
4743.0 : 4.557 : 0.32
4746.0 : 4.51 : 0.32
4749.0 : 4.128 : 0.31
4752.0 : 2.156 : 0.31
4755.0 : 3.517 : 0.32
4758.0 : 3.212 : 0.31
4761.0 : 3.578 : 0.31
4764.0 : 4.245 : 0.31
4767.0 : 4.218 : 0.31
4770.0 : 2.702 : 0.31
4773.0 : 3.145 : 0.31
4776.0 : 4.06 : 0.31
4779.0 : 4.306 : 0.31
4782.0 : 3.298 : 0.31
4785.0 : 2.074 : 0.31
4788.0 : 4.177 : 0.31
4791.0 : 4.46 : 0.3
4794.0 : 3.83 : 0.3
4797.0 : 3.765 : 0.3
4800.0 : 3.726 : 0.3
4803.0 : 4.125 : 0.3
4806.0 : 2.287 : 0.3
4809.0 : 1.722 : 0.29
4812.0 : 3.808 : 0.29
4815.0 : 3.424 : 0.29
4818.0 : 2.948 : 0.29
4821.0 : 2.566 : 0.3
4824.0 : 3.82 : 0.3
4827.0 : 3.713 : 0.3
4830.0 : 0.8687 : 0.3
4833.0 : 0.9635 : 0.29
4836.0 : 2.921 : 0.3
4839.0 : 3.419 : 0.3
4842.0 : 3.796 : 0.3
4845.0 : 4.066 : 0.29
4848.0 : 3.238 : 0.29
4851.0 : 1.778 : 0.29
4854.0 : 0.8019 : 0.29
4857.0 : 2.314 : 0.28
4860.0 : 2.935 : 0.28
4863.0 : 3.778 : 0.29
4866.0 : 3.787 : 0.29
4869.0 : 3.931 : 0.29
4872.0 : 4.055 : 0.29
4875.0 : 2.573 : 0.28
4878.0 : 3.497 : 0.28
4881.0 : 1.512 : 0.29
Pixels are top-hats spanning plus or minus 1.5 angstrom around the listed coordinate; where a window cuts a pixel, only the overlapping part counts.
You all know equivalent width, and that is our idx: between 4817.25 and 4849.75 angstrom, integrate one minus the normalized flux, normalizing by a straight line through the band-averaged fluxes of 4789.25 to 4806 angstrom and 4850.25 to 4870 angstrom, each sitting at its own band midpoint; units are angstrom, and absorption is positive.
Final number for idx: 2.8 angstrom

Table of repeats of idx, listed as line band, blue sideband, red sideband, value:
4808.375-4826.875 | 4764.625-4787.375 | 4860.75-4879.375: 1.86 angstrom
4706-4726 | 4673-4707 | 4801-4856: -0.84 angstrom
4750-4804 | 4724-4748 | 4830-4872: 1.15 angstrom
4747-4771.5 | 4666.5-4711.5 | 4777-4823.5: -2.10 angstrom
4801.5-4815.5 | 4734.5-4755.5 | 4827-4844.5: -0.25 angstrom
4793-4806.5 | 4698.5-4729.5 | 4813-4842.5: -3.94 angstrom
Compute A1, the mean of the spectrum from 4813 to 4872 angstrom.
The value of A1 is 2.94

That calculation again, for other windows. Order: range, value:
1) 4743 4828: 3.5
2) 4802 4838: 2.75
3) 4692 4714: 1.81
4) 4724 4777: 3.78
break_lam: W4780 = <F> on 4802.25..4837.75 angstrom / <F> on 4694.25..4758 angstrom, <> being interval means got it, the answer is 0.9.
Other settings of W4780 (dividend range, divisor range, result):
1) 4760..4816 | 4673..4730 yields 1.19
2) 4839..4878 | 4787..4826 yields 0.91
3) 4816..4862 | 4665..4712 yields 0.92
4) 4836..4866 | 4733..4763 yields 0.77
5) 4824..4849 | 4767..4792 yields 0.82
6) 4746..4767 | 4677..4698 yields 1.08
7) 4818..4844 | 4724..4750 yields 0.68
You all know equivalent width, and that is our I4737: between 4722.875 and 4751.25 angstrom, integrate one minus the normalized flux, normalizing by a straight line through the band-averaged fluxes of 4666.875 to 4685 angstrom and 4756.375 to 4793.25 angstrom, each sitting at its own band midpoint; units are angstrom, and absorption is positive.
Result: -2.9 angstrom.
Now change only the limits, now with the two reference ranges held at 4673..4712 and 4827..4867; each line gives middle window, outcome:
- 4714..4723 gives -1.5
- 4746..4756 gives -2.8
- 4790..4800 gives -4.7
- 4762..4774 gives -4.1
